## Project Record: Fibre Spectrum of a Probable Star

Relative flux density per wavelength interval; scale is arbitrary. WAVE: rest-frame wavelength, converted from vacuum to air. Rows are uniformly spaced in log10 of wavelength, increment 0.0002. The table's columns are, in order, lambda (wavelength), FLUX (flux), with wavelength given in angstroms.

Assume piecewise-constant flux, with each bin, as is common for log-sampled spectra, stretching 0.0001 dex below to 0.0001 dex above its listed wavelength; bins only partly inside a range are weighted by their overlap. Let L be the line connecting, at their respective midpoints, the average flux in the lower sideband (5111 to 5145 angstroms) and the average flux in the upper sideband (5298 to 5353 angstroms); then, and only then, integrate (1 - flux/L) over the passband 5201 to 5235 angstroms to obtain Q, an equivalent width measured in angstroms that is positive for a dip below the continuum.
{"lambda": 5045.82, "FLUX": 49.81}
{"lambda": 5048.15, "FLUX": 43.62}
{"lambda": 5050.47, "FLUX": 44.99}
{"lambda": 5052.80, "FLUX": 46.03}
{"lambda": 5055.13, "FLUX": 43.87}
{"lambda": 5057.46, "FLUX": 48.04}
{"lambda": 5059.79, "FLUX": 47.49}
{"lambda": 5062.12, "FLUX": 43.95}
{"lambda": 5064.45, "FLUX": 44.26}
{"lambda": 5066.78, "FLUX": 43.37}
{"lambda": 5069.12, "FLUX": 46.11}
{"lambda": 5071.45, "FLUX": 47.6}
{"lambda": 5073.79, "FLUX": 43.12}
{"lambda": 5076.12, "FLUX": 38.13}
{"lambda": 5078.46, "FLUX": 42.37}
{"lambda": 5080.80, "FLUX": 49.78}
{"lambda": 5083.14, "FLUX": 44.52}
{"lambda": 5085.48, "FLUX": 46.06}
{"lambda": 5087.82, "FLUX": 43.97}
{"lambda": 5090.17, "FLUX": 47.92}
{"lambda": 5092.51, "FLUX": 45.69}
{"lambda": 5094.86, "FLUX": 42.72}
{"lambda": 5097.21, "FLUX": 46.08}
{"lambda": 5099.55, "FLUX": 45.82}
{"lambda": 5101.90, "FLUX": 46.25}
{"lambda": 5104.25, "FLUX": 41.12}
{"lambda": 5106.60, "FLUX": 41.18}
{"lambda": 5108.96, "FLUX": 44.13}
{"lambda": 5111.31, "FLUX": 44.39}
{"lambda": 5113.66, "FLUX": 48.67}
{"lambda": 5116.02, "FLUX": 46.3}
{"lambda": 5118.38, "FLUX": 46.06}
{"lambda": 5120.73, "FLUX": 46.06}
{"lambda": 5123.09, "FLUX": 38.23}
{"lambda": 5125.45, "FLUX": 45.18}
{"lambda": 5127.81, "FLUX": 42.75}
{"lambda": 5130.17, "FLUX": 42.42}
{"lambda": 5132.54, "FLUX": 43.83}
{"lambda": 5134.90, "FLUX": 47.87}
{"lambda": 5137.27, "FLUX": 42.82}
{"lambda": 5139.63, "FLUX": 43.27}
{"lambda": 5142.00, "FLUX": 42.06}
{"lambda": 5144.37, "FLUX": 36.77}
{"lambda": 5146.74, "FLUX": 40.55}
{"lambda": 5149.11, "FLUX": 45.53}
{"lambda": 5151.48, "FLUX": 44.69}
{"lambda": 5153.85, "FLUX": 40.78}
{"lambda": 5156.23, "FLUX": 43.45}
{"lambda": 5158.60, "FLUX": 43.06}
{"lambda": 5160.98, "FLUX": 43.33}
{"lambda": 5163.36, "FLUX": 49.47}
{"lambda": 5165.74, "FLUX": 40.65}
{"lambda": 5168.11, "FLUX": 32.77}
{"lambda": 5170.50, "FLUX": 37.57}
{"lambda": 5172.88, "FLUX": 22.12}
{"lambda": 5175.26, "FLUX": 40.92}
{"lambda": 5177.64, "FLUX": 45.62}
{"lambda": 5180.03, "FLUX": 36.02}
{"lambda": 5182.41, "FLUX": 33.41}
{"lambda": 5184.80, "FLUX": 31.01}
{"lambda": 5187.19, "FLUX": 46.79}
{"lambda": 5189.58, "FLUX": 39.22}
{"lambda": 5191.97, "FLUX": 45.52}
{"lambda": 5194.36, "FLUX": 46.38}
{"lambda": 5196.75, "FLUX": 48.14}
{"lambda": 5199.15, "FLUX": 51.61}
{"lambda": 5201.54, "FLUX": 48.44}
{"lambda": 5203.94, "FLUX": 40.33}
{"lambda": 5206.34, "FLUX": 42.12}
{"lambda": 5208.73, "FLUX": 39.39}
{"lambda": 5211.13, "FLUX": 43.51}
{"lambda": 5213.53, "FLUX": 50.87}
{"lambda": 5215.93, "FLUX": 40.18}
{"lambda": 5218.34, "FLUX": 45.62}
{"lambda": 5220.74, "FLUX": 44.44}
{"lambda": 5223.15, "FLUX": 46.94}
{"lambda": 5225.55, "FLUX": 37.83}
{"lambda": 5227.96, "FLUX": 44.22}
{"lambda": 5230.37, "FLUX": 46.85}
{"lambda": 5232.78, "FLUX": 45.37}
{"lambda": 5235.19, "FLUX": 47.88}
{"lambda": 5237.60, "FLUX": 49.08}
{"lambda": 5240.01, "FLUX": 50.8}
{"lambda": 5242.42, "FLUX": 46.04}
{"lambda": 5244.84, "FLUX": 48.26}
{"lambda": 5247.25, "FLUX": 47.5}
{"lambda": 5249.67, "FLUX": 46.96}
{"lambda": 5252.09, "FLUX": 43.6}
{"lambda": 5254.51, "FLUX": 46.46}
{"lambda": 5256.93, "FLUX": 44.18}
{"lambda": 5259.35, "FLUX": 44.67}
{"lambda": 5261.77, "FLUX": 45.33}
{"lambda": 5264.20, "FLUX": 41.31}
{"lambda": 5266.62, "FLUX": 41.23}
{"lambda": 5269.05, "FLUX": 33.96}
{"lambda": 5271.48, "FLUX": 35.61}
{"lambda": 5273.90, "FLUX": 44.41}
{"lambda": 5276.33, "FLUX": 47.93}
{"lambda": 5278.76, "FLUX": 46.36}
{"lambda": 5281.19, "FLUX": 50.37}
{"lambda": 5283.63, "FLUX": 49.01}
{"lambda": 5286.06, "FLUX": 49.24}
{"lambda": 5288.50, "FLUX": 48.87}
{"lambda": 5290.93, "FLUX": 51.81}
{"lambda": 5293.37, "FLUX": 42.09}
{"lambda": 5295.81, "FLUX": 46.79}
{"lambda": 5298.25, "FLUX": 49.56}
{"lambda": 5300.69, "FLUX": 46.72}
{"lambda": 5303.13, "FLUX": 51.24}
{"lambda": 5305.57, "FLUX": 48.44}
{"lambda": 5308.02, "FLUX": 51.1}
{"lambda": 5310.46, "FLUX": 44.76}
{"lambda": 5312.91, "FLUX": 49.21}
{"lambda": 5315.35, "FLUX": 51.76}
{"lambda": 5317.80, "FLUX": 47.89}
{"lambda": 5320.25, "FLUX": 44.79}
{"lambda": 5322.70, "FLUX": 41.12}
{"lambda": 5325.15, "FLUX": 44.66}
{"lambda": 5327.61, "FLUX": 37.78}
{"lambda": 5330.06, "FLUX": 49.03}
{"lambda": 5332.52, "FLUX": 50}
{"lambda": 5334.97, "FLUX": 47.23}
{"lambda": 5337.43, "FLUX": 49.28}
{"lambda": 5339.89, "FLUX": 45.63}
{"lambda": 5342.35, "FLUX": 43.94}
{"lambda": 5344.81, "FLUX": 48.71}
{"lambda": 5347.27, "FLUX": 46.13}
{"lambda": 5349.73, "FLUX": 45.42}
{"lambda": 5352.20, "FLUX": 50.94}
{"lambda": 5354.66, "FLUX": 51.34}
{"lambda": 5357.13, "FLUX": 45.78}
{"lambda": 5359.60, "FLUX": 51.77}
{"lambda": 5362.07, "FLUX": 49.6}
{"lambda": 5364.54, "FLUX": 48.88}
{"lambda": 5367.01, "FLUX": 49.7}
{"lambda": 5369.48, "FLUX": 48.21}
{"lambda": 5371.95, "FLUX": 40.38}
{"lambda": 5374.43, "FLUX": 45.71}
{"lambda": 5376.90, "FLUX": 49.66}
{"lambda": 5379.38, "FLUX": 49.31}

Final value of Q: 0.99 angstroms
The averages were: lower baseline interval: 43.9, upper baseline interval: 47.1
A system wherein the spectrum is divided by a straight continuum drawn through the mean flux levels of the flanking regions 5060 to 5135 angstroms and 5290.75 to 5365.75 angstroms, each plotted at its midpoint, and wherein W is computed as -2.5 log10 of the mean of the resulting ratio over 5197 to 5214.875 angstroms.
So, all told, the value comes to 0.015 mag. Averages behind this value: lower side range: 44.6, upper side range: 47.5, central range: 45.3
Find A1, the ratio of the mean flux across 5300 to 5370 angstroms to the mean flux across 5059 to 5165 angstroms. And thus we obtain 1.1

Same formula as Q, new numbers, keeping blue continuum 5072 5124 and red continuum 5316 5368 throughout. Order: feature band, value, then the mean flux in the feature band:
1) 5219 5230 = 0.5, 43.7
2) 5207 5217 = 0.5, 43.5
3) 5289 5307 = -0.6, 48.2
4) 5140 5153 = 0.9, 42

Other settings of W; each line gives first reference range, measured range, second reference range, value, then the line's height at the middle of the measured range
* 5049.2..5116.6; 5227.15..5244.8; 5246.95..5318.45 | -0.03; 46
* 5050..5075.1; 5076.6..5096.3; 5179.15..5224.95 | 0.00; 44.9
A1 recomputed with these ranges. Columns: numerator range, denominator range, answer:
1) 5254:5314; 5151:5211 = 1.11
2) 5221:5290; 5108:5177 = 1.07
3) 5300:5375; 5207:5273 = 1.07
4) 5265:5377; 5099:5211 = 1.10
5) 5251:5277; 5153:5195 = 1.07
